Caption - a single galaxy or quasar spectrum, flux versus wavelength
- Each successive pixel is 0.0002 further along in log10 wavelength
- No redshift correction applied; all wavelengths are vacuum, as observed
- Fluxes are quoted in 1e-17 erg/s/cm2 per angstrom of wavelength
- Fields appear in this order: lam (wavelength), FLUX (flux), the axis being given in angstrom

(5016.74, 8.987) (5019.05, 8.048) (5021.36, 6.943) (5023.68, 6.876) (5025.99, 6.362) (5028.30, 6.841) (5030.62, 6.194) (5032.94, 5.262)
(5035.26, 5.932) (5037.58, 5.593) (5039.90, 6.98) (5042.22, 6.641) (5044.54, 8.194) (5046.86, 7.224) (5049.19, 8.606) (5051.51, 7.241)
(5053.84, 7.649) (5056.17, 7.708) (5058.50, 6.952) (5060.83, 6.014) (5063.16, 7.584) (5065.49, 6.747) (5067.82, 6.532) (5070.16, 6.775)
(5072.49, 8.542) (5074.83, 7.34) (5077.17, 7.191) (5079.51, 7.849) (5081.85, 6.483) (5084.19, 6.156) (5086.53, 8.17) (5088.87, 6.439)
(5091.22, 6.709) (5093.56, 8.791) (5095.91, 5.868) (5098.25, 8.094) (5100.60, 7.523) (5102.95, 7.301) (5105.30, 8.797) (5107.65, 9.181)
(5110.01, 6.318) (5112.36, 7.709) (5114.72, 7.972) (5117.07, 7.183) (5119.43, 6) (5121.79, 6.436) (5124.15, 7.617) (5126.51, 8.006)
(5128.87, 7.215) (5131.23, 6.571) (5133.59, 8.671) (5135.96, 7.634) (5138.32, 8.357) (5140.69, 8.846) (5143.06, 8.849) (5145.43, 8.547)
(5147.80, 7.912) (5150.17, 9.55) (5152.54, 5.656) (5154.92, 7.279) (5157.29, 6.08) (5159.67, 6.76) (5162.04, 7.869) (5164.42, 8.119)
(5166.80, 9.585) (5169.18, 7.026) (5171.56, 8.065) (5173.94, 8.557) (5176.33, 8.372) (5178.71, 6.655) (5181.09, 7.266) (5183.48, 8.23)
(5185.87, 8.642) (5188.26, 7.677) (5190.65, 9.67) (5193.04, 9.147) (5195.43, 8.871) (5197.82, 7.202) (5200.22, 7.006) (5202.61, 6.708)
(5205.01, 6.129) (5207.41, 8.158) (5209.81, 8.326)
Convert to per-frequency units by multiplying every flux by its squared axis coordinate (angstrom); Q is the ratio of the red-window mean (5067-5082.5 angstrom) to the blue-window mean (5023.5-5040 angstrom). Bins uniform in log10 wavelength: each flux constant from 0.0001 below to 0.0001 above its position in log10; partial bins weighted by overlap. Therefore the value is 1.2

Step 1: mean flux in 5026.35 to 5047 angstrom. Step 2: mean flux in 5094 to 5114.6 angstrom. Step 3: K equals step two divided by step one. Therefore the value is 1.18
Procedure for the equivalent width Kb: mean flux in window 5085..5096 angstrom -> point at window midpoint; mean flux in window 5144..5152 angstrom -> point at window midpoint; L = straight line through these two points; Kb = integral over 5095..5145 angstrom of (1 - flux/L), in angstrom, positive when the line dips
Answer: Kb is 1.45 angstrom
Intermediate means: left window 7.29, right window 8.43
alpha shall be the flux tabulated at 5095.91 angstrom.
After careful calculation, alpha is 5.868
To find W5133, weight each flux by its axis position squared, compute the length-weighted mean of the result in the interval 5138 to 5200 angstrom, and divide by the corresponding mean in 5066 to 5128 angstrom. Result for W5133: 1.12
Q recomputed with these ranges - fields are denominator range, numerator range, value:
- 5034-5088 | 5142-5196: 1.17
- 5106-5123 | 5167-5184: 1.10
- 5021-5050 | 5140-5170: 1.22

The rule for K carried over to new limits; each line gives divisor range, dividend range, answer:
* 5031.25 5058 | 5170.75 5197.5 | 1.18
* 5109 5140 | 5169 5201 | 1.09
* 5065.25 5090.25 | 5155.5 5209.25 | 1.10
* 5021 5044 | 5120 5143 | 1.21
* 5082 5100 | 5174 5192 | 1.13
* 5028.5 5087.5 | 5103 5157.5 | 1.10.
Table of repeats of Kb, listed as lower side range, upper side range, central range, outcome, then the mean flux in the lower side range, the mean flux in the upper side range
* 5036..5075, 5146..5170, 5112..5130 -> 0.5 angstrom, 7.18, 7.62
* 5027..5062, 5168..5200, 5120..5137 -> 0.4 angstrom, 6.87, 8.07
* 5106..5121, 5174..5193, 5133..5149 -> -1.4 angstrom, 7.41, 8.17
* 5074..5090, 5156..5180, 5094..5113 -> -1.0 angstrom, 7.09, 7.71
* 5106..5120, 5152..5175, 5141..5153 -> -1.2 angstrom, 7.5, 7.55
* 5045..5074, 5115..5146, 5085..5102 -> 0.3 angstrom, 7.32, 7.68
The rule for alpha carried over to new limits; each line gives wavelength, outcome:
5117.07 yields 7.183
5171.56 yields 8.065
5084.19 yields 6.156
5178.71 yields 6.655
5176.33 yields 8.372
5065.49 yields 6.747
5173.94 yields 8.557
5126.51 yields 8.006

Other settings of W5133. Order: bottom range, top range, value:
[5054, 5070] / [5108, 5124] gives 1.04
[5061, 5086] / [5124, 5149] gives 1.16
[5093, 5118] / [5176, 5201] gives 1.09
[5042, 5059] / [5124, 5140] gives 1.06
